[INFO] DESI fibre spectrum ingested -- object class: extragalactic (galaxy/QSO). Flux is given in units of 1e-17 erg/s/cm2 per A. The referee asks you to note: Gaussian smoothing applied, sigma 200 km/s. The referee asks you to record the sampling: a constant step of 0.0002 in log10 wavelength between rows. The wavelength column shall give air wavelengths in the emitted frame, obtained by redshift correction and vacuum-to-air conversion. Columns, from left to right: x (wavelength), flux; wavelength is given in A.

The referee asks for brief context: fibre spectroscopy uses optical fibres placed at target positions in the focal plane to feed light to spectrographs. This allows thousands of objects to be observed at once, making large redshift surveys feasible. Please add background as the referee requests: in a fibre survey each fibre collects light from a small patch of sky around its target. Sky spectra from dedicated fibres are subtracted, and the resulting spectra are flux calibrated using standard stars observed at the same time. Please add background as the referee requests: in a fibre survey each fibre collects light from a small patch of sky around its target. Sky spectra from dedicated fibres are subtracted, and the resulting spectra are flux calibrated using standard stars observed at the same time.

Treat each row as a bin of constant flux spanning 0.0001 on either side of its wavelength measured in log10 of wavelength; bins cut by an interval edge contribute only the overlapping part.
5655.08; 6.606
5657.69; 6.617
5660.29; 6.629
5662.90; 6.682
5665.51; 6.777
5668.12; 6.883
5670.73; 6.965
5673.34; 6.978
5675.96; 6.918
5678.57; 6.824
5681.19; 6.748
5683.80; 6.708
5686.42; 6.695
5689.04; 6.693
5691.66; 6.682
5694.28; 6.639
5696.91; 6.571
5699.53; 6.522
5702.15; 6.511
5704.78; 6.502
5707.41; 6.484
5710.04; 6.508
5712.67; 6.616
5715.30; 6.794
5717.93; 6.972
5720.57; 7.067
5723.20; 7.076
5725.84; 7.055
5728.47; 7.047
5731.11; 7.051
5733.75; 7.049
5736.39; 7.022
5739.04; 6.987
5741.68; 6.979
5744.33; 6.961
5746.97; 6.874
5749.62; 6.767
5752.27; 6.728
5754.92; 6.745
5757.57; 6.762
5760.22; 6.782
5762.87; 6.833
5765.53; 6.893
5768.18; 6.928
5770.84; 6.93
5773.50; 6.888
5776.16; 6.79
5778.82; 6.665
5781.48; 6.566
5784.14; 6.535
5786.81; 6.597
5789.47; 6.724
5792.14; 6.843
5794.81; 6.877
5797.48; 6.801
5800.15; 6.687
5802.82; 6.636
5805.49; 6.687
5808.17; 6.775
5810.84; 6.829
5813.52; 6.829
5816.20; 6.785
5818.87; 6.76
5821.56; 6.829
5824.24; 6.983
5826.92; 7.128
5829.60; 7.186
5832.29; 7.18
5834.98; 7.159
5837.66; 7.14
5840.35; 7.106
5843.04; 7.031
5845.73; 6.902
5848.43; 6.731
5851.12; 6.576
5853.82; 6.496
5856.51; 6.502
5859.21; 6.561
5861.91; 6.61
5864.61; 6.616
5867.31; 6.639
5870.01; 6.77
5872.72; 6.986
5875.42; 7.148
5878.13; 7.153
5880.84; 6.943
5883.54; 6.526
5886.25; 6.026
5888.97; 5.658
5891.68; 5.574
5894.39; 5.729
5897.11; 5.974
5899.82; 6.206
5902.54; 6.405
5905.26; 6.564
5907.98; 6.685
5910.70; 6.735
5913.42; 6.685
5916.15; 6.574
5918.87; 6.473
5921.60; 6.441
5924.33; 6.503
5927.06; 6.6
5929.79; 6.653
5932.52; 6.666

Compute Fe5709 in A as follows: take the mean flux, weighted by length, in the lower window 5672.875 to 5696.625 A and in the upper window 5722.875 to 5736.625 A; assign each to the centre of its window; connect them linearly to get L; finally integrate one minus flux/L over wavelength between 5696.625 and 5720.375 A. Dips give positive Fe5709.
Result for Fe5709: 0.9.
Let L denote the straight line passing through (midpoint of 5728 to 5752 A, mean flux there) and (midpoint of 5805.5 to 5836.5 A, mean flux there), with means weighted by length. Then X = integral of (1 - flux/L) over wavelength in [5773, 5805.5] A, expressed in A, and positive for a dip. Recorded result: 1.1 A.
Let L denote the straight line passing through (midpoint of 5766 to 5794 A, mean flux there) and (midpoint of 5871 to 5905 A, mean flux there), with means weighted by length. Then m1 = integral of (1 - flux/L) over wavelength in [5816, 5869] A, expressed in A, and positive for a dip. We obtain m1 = -2.5 A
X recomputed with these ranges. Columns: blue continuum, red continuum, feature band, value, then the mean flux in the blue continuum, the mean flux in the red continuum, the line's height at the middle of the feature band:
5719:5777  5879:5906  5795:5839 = -2.28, 6.92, 6.17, 6.56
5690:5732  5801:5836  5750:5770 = 0.03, 6.75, 6.9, 6.82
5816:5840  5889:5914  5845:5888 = -0.46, 7.03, 6.24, 6.62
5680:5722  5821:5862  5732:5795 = -0.49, 6.67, 6.89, 6.77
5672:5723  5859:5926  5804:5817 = -0.39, 6.72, 6.49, 6.58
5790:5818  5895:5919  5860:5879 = -0.75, 6.77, 6.46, 6.57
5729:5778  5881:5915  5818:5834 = -1.10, 6.89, 6.26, 6.57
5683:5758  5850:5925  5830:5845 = -1.22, 6.8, 6.49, 6.58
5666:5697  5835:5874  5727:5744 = -0.60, 6.78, 6.77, 6.78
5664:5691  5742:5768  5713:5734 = -0.53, 6.81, 6.83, 6.82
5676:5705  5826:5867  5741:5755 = -0.23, 6.66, 6.85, 6.73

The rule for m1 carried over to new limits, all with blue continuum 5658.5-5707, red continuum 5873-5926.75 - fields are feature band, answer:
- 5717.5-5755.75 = -1.82 A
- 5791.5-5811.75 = -0.62 A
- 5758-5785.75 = -0.75 A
